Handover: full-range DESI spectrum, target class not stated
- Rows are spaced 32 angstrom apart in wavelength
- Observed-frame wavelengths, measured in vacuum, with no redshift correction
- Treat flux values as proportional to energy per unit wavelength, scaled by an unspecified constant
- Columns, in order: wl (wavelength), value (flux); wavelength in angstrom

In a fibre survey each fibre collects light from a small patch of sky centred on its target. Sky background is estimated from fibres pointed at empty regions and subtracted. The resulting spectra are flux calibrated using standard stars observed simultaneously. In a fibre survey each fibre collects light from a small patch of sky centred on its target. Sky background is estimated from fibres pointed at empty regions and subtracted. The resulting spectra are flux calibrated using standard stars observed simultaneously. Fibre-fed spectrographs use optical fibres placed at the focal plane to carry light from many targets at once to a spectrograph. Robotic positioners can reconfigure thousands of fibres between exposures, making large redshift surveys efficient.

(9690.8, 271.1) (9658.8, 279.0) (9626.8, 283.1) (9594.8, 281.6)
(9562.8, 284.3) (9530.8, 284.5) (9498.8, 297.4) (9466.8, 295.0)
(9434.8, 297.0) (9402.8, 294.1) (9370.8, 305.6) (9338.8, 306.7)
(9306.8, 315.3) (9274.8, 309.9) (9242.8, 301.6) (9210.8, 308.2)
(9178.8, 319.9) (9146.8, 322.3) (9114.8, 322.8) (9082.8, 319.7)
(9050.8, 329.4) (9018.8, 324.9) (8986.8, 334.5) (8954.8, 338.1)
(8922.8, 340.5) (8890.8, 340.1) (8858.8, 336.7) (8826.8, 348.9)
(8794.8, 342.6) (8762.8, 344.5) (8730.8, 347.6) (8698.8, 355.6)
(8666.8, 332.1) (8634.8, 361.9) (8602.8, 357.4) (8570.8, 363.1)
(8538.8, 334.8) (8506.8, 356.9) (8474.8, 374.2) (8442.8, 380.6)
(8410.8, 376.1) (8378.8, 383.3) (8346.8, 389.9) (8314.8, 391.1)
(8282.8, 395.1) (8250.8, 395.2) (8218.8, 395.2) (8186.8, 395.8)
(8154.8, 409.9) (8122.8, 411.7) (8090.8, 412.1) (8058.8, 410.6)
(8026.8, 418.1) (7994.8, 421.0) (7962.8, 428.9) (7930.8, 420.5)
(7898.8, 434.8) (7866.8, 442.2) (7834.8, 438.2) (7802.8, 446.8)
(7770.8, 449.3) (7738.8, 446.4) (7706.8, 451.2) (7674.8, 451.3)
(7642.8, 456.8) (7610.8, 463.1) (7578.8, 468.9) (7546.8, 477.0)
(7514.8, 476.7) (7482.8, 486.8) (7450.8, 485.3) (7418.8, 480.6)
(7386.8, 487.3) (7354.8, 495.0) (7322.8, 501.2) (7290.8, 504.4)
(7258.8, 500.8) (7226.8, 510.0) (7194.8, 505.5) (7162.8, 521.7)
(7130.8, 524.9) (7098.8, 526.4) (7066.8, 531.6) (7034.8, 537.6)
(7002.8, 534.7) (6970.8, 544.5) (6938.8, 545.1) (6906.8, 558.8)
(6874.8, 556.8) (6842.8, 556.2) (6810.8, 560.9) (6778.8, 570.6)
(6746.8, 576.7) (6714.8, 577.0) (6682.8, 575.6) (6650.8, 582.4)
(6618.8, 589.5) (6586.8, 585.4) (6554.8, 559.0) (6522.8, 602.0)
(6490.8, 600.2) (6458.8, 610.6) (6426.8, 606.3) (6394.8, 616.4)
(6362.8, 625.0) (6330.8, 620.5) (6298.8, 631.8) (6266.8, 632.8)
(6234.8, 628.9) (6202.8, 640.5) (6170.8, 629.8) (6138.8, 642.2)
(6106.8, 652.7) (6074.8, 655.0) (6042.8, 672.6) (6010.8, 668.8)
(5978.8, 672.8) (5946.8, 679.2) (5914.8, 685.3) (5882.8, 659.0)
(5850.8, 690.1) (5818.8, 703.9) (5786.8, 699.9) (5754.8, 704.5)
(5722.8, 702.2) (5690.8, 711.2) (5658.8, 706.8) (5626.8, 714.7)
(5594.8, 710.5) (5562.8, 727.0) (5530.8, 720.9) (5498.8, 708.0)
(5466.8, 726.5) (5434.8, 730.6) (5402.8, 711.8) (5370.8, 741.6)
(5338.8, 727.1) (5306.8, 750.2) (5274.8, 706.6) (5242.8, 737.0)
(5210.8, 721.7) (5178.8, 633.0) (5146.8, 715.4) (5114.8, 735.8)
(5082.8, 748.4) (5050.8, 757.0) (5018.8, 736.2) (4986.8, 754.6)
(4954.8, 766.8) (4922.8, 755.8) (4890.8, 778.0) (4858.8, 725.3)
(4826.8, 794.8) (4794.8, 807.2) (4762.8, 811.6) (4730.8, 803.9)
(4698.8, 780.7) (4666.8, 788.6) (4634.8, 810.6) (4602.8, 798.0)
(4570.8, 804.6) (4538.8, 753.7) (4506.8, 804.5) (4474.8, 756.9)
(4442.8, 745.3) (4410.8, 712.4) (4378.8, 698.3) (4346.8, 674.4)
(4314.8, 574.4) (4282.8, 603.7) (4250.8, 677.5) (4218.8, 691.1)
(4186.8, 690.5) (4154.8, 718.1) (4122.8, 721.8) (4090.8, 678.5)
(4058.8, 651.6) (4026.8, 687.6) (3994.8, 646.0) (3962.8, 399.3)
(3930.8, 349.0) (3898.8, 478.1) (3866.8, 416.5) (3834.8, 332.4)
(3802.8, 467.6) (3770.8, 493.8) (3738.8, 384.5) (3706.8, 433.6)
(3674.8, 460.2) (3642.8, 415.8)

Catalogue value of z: 0.00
